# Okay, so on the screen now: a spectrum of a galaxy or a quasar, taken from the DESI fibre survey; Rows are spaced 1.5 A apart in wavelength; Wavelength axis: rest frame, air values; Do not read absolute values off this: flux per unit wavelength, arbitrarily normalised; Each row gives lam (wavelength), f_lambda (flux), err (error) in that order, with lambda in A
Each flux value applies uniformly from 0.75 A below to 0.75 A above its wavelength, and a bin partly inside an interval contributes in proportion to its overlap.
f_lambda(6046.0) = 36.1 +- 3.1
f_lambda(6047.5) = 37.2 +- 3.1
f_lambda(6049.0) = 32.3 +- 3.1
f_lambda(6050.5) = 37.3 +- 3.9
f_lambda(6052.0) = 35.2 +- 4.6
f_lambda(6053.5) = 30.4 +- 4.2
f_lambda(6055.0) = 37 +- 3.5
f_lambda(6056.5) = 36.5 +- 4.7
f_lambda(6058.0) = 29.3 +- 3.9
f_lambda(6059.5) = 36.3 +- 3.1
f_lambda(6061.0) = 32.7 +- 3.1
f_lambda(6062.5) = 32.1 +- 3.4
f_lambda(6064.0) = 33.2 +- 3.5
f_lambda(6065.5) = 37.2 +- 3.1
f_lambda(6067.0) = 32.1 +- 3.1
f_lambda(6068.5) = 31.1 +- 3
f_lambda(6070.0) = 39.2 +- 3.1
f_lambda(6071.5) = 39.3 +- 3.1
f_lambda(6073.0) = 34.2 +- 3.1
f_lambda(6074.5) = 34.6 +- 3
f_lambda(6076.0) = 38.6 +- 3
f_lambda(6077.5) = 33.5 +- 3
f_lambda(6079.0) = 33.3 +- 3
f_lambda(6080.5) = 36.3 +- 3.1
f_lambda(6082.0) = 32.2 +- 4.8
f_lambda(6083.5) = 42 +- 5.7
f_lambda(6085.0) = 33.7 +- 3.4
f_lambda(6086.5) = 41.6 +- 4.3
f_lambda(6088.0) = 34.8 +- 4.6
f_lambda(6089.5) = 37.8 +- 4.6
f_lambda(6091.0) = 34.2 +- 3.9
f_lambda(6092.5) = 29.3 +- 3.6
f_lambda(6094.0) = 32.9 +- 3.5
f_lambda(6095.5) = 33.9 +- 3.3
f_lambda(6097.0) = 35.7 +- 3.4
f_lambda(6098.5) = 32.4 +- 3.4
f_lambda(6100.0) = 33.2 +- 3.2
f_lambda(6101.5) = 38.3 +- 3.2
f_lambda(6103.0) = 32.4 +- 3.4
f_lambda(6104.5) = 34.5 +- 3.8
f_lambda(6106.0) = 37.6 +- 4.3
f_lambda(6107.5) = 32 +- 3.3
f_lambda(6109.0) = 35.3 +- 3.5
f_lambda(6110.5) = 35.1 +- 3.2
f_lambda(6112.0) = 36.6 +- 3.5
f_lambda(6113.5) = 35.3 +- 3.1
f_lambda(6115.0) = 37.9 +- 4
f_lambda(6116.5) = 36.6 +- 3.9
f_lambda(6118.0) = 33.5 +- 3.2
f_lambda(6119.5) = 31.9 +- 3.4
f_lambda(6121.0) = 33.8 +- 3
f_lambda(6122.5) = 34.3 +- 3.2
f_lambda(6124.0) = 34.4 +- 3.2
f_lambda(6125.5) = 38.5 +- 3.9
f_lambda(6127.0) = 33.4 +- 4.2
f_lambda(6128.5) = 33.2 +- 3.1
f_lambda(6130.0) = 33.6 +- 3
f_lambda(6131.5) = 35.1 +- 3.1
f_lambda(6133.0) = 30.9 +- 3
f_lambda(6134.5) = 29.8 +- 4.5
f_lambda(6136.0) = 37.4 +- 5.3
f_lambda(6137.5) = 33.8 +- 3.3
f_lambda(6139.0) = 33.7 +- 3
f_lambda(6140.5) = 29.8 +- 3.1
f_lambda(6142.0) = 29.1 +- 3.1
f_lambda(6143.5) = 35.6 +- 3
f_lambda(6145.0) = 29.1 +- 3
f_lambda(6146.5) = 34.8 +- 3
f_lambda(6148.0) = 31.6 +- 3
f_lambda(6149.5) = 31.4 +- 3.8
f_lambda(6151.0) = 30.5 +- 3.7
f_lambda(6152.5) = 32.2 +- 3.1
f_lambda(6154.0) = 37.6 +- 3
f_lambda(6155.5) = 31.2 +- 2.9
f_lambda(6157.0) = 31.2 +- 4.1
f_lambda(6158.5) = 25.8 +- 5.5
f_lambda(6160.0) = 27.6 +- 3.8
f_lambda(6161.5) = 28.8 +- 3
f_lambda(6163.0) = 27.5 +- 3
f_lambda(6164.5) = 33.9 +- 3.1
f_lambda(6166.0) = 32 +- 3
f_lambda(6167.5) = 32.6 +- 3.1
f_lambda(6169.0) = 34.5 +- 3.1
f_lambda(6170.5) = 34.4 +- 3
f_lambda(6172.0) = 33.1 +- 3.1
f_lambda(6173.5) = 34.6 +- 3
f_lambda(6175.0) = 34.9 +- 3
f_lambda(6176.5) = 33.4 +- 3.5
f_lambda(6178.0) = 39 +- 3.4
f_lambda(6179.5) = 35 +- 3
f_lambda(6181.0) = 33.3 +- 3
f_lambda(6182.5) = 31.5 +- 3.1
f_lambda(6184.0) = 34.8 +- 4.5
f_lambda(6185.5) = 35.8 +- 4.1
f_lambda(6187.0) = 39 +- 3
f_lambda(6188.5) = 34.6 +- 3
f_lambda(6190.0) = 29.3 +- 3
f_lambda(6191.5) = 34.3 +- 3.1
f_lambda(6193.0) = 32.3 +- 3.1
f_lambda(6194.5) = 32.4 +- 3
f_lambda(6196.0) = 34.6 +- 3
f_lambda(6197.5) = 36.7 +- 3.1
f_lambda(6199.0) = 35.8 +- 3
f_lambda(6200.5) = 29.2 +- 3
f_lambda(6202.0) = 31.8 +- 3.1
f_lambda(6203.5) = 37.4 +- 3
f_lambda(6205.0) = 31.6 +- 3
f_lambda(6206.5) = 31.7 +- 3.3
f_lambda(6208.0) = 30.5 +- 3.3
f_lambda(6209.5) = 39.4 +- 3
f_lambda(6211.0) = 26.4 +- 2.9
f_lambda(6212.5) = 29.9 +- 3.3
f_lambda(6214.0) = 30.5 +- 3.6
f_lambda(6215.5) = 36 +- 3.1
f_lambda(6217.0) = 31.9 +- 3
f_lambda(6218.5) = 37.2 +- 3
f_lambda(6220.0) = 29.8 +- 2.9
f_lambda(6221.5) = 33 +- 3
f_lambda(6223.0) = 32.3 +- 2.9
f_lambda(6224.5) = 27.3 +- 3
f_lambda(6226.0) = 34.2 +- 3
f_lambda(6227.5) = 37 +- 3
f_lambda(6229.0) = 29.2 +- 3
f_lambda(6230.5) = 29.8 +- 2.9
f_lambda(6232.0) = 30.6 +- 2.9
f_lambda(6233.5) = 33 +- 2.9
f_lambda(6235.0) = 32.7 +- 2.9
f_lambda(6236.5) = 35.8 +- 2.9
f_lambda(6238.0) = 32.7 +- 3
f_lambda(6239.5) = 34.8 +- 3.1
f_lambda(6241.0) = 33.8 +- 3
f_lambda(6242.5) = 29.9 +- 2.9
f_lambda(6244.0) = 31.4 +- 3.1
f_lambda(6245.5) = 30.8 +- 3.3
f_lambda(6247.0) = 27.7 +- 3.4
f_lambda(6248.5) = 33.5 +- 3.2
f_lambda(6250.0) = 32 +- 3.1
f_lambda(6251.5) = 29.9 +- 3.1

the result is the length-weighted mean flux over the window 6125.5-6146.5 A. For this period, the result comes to 32.9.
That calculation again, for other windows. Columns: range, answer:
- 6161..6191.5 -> 33.7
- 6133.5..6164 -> 31.4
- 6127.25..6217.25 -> 32.8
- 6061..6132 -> 34.9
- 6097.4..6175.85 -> 33.2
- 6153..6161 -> 30.7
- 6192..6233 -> 32.6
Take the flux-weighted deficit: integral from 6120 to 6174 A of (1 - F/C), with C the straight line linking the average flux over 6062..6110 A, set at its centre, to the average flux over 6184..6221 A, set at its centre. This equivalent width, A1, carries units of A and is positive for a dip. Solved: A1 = 2.5 A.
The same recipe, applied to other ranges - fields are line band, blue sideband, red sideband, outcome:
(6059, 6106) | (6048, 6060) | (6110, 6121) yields -0.3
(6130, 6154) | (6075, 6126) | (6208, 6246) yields 1.2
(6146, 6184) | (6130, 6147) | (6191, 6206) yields 0.6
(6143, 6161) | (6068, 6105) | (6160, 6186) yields 1.2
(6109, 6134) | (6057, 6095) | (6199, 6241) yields -0.3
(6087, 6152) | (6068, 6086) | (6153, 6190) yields 1.4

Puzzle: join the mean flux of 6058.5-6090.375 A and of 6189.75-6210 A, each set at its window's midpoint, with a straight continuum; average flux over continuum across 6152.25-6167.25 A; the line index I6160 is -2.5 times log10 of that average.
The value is 0.11 mag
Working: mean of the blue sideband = 35.5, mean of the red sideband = 33.4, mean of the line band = 30.8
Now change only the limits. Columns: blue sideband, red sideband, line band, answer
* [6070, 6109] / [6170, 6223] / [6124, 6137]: 0.018 mag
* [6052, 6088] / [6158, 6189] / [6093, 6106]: 0.008 mag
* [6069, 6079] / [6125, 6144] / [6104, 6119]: -0.032 mag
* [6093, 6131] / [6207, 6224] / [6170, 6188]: -0.056 mag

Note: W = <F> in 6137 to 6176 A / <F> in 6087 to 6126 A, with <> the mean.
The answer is 0.92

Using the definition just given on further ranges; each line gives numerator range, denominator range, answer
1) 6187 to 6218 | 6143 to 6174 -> 1.04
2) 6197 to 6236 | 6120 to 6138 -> 0.96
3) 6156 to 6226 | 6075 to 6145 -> 0.95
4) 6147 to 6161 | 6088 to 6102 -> 0.91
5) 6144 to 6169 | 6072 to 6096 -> 0.89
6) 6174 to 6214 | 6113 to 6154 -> 1.00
